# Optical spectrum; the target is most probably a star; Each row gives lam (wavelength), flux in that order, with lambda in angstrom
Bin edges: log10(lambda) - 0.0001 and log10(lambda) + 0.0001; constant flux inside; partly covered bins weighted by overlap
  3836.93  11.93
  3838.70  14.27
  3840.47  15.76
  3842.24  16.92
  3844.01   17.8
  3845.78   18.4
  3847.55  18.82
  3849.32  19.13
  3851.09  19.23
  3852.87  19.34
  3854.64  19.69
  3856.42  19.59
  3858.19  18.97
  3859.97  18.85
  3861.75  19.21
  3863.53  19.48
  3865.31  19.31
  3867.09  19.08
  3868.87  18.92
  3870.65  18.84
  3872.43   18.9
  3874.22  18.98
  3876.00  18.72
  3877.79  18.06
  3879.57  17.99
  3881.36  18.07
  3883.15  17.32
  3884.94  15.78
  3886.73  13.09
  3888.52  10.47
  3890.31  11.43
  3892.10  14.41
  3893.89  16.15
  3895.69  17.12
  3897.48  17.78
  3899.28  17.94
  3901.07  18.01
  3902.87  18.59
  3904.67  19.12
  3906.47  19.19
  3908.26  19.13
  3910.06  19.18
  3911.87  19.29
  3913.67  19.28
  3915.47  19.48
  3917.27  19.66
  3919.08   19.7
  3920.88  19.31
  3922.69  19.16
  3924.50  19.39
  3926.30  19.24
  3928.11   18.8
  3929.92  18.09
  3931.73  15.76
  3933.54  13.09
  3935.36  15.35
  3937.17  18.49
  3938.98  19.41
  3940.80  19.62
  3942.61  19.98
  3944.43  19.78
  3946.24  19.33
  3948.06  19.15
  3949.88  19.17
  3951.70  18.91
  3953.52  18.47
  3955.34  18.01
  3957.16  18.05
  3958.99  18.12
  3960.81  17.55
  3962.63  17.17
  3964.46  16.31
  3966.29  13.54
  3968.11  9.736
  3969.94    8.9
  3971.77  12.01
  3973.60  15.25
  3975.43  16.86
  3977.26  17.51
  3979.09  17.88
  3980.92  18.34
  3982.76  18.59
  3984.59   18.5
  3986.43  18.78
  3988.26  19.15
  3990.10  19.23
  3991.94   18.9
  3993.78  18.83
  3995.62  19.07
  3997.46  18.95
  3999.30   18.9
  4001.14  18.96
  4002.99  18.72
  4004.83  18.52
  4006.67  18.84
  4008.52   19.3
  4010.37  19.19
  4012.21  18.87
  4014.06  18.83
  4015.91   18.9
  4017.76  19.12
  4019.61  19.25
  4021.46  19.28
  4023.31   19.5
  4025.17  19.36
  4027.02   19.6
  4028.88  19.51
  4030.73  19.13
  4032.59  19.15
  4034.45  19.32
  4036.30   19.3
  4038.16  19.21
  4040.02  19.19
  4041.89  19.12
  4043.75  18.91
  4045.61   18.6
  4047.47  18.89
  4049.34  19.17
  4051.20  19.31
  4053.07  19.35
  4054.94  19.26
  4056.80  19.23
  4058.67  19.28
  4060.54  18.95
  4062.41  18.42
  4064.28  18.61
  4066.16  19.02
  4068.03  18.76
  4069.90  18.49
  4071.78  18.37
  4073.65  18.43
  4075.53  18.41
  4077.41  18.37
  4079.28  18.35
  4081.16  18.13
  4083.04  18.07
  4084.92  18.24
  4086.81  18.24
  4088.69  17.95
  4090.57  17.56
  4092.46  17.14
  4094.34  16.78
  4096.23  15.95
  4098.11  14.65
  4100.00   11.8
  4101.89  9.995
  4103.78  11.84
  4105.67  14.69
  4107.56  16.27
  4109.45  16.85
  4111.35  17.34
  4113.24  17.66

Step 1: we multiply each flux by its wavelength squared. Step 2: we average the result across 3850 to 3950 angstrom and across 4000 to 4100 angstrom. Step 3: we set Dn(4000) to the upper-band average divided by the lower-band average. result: 1.10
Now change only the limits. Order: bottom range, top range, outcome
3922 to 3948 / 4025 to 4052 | 1.11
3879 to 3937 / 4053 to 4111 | 1.08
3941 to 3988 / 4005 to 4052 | 1.16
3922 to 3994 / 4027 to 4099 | 1.12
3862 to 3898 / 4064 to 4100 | 1.15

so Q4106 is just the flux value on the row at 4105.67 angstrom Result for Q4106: 14.69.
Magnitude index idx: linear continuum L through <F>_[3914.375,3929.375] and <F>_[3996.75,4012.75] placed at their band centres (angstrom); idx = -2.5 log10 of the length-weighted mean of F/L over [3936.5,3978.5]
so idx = 0.13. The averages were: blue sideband 19.3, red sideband 18.9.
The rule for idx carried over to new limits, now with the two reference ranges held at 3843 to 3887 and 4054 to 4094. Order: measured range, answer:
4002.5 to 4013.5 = -0.03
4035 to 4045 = -0.04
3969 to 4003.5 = 0.06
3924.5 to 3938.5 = 0.08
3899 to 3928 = -0.04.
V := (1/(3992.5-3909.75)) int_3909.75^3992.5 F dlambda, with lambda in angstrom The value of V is 17.7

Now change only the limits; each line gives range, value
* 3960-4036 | 17.9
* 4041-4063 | 19.1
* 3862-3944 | 17.9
